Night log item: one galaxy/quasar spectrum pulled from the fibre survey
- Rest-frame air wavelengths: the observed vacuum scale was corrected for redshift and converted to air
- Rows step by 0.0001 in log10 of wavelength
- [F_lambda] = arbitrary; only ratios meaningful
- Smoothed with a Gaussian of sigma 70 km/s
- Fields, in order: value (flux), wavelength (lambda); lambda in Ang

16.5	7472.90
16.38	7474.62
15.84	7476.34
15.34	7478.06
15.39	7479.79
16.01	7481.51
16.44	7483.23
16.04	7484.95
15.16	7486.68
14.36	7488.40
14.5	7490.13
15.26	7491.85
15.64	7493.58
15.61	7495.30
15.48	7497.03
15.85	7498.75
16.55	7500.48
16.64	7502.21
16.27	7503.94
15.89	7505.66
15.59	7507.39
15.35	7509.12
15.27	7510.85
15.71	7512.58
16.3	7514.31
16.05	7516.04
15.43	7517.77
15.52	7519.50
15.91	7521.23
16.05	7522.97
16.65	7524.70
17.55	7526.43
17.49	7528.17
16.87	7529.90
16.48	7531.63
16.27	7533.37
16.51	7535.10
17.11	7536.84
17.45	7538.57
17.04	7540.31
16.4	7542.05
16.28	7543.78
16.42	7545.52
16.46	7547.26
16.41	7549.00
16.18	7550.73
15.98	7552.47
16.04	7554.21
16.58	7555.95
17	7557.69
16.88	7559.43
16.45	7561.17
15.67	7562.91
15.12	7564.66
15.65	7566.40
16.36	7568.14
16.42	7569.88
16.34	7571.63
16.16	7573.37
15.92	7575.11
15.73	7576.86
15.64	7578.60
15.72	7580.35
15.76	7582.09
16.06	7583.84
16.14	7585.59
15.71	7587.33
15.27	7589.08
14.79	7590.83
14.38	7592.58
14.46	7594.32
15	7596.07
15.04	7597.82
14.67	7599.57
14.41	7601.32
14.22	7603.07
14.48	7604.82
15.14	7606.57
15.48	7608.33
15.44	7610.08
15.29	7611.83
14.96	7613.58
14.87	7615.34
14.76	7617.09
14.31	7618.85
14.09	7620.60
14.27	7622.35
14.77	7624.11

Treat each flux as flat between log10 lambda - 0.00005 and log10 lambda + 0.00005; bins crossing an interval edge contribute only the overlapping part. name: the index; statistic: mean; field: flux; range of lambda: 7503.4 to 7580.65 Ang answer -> 16.2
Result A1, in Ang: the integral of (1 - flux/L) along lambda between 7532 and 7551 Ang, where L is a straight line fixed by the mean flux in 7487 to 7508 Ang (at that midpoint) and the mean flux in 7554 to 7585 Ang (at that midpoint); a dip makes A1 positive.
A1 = -0.8 Ang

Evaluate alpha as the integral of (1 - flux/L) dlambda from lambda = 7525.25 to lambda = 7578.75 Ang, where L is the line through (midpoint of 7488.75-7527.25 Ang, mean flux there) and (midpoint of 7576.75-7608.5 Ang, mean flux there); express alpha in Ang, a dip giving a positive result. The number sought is -3.3 Ang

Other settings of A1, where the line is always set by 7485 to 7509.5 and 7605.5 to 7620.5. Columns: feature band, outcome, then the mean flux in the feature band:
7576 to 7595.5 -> -0.4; 15.4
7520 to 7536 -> -1.2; 16.6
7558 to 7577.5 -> -1.1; 16.1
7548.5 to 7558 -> -0.6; 16.3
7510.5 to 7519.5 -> -0.1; 15.8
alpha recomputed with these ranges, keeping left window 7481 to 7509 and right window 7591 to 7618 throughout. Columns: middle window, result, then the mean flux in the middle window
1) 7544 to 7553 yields -0.6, 16.3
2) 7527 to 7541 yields -1.4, 16.9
